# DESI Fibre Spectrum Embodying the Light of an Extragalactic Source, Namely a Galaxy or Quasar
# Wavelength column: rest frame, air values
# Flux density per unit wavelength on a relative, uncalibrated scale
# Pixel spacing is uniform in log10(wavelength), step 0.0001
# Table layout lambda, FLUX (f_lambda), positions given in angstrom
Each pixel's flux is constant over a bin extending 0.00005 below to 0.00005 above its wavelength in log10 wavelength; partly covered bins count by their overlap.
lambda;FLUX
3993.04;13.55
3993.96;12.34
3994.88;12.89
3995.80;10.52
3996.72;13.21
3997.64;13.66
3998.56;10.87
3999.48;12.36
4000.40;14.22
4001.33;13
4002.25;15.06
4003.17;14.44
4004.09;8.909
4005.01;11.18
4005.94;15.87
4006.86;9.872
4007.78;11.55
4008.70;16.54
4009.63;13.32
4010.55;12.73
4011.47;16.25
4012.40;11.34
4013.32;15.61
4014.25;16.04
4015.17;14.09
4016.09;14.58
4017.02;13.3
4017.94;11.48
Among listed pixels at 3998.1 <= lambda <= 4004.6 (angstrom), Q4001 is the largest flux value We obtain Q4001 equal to 15.06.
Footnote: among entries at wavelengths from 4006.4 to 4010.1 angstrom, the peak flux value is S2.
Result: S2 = 16.54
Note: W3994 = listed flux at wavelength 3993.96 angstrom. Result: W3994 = 12.34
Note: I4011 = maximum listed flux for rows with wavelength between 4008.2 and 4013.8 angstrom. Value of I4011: 16.54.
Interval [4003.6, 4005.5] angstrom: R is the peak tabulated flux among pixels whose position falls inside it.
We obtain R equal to 11.18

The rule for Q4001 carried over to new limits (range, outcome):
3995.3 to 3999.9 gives 13.66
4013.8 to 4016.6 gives 16.04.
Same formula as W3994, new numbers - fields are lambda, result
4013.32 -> 15.61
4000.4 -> 14.22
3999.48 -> 12.36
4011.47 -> 16.25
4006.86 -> 9.872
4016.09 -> 14.58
